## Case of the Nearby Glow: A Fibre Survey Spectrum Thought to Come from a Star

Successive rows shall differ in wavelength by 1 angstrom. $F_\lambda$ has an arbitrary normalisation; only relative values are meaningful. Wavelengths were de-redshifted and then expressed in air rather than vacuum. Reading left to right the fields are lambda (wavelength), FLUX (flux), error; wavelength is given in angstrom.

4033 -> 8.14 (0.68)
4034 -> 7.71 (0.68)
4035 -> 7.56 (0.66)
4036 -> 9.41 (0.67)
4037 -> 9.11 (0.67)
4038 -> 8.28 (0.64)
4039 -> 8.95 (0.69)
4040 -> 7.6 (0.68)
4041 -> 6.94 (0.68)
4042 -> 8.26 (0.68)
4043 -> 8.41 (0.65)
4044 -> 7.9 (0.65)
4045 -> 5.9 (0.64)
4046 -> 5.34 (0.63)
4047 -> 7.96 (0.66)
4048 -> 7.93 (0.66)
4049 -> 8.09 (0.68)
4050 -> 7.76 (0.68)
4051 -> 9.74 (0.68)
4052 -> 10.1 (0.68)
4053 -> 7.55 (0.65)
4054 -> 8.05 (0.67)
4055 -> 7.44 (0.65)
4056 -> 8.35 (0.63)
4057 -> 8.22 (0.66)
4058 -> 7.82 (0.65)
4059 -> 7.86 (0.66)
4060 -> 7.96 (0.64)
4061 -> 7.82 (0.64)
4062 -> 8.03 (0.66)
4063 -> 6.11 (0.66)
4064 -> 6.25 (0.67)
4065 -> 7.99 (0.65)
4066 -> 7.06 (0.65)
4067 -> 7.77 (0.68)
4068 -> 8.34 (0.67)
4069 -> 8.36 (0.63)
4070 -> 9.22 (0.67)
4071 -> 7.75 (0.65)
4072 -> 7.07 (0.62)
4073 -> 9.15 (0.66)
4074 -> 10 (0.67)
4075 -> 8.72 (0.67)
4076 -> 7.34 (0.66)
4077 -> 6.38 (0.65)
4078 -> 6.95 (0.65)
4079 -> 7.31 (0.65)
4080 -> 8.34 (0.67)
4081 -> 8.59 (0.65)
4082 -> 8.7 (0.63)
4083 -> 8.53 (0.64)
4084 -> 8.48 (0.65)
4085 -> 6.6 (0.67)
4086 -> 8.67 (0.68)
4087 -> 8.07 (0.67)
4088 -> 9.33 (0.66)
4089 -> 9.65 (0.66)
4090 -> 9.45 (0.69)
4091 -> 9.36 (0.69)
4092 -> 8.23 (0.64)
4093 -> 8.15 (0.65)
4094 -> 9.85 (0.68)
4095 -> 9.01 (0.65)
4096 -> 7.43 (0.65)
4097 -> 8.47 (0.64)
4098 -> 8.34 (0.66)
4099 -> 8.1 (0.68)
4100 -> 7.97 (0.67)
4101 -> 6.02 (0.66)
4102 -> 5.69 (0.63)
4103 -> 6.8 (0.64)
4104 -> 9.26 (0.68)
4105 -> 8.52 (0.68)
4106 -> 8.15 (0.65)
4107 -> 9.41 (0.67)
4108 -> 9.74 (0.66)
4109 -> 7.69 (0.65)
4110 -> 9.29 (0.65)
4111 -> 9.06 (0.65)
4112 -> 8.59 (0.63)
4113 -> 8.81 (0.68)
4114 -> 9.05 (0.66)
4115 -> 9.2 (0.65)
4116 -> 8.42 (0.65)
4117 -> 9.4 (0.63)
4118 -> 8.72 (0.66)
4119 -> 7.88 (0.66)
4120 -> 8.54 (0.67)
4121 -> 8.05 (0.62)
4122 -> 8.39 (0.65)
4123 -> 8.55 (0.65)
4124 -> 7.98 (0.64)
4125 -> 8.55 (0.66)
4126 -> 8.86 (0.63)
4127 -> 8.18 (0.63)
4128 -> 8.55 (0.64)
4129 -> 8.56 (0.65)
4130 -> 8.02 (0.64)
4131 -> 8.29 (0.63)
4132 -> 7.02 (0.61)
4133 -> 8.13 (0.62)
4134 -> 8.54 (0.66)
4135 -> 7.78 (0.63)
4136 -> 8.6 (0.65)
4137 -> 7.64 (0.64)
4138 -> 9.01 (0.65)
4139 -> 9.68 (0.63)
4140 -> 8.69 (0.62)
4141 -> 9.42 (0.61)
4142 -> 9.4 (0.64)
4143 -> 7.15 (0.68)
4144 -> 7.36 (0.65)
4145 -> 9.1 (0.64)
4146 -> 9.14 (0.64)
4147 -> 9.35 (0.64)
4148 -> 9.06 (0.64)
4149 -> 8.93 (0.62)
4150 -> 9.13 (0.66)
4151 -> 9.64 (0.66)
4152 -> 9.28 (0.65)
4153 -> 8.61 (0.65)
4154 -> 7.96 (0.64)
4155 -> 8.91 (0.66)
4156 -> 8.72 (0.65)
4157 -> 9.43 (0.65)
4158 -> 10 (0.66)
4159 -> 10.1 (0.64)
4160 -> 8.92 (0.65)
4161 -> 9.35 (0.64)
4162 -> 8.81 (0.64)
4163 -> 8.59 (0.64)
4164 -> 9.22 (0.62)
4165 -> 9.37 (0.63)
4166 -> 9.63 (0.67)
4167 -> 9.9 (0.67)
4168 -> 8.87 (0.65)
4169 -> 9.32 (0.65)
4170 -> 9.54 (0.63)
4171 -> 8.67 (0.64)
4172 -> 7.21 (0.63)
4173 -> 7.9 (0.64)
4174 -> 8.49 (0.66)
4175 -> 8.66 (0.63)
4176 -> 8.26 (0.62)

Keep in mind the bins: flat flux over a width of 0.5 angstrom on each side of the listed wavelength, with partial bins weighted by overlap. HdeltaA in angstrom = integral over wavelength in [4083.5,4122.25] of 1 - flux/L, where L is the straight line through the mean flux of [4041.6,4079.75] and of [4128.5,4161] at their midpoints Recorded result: -0.7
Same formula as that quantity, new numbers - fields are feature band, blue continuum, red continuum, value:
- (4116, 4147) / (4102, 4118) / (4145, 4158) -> 1.4 angstrom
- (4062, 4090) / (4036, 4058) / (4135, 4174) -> 0.7 angstrom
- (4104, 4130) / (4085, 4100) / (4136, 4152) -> 0.3 angstrom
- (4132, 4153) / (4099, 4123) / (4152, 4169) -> 0.4 angstrom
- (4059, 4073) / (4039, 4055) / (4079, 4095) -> 0.8 angstrom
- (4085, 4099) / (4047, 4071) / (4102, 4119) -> -0.4 angstrom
